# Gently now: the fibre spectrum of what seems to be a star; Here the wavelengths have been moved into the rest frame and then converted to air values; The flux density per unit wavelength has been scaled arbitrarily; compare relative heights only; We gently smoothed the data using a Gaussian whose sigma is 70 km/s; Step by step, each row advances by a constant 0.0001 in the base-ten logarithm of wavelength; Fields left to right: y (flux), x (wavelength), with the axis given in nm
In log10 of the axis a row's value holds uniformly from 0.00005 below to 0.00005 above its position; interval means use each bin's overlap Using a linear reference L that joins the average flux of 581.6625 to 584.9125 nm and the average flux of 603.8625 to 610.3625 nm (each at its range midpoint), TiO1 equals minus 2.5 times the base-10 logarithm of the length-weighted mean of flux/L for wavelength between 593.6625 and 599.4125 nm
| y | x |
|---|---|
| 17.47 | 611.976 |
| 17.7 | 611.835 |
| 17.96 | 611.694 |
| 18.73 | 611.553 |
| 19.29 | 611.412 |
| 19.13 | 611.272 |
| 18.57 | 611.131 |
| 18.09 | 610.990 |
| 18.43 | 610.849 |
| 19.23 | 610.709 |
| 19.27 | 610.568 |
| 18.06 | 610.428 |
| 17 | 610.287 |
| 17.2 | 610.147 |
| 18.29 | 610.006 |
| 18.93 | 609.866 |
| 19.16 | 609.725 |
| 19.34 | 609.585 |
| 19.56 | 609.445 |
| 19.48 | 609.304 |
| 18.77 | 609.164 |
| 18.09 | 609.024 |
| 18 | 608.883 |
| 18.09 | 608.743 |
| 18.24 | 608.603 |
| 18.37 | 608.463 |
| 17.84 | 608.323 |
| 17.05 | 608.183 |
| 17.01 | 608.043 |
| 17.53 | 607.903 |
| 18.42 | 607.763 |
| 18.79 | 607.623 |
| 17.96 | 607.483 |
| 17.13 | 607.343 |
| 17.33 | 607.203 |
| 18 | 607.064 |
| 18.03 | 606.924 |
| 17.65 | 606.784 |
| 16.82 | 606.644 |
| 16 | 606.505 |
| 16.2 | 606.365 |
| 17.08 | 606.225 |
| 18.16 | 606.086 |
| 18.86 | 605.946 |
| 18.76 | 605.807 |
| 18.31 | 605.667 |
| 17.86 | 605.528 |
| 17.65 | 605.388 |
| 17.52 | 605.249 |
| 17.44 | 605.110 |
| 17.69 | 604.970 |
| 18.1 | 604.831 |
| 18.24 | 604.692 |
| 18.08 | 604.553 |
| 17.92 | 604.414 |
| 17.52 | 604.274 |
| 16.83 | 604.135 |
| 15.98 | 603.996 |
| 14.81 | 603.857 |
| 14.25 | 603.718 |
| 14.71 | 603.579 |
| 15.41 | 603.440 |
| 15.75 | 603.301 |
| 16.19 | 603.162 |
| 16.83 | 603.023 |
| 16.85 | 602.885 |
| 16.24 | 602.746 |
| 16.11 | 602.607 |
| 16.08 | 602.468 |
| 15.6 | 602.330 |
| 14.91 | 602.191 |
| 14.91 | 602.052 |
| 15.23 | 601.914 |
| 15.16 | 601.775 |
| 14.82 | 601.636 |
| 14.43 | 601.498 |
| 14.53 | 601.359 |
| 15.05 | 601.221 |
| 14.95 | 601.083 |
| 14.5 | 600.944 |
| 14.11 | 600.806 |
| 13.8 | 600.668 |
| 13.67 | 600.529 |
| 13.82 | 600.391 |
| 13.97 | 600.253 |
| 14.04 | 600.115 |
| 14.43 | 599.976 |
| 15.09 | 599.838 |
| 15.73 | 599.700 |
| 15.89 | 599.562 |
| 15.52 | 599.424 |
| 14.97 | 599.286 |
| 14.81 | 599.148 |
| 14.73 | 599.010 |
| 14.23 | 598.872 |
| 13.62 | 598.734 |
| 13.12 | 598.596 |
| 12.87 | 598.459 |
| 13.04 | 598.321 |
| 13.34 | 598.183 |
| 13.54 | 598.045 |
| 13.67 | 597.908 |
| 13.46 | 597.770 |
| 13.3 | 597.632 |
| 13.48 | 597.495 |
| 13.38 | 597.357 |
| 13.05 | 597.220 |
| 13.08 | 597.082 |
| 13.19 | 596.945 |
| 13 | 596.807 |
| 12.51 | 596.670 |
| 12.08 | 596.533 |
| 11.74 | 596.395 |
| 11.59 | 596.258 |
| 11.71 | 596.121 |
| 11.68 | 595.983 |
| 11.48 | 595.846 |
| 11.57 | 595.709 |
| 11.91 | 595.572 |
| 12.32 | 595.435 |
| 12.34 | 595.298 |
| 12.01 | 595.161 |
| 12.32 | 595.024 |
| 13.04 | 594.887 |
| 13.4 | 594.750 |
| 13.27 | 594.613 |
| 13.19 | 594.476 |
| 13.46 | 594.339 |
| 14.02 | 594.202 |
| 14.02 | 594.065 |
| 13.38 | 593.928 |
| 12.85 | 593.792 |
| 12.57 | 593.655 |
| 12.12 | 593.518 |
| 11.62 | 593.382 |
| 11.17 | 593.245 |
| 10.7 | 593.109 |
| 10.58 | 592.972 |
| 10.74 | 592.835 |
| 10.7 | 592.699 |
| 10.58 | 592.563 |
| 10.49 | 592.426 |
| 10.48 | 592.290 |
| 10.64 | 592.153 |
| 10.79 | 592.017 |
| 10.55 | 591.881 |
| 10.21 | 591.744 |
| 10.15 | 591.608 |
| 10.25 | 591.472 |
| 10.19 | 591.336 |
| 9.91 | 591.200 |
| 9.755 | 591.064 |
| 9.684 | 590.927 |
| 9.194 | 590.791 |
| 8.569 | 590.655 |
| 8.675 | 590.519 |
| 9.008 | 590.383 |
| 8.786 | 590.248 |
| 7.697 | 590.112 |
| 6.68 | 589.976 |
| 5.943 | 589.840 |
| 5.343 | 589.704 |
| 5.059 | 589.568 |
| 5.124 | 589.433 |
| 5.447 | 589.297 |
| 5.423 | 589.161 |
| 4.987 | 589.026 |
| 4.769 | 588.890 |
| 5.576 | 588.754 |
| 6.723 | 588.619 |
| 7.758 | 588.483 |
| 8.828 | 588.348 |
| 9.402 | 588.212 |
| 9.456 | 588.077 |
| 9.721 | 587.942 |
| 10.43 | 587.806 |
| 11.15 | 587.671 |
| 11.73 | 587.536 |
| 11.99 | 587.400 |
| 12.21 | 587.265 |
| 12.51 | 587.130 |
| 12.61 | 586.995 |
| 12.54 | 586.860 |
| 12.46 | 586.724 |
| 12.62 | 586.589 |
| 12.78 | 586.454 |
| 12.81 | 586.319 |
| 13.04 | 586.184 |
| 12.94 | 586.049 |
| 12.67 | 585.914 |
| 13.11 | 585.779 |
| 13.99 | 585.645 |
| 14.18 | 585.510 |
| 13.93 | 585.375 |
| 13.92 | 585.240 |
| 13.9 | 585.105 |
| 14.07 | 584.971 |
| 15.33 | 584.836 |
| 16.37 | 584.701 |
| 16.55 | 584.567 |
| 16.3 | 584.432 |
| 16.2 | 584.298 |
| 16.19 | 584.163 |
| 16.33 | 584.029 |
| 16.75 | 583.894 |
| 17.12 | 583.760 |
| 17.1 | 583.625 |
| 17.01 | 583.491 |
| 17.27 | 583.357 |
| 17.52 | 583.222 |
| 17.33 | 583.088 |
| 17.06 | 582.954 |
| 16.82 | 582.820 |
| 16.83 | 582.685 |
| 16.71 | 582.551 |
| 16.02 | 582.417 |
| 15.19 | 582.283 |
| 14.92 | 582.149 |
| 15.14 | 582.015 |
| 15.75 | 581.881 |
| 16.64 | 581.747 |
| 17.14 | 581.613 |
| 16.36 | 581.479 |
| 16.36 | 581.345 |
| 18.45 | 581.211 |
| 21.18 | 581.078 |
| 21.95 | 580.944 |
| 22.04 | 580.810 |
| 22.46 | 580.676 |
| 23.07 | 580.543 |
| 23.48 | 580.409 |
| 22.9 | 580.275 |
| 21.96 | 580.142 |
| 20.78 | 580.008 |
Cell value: 0.30 mag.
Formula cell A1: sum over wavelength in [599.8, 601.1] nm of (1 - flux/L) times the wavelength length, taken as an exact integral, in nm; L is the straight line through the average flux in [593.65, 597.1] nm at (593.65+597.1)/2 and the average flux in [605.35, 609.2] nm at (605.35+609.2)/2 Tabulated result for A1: 0.05 nm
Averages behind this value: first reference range 12.6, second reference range 17.8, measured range 14.2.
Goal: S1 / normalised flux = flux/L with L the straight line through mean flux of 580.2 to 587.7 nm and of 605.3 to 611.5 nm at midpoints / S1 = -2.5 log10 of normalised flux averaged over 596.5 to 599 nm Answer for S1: 0.28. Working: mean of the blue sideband 15.9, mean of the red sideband 18.1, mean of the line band 13.3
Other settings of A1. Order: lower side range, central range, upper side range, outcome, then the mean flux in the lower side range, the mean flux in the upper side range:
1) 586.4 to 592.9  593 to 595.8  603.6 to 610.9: -0.230 nm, 9.29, 17.8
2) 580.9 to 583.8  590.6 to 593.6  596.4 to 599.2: 0.869 nm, 17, 13.3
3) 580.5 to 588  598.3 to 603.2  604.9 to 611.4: 0.685 nm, 15.4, 18.1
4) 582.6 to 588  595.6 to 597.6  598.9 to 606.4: 0.388 nm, 14.4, 15.9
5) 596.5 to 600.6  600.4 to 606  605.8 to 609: -0.078 nm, 13.8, 17.7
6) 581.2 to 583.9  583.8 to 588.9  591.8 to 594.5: 0.815 nm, 16.6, 11.7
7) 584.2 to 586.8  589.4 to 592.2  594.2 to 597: 0.951 nm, 14.1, 12.4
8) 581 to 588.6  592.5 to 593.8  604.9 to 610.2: 0.366 nm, 14.4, 18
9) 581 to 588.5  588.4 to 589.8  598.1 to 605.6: 0.863 nm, 14.5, 15.4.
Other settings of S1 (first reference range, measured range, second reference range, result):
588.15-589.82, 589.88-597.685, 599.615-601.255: -0.19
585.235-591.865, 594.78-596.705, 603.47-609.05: 0.07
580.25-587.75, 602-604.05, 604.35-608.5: 0.12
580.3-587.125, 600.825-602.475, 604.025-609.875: 0.17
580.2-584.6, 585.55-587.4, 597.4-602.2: 0.31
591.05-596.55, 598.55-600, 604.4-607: -0.02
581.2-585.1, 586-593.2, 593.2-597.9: 0.45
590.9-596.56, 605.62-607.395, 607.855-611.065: -0.03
